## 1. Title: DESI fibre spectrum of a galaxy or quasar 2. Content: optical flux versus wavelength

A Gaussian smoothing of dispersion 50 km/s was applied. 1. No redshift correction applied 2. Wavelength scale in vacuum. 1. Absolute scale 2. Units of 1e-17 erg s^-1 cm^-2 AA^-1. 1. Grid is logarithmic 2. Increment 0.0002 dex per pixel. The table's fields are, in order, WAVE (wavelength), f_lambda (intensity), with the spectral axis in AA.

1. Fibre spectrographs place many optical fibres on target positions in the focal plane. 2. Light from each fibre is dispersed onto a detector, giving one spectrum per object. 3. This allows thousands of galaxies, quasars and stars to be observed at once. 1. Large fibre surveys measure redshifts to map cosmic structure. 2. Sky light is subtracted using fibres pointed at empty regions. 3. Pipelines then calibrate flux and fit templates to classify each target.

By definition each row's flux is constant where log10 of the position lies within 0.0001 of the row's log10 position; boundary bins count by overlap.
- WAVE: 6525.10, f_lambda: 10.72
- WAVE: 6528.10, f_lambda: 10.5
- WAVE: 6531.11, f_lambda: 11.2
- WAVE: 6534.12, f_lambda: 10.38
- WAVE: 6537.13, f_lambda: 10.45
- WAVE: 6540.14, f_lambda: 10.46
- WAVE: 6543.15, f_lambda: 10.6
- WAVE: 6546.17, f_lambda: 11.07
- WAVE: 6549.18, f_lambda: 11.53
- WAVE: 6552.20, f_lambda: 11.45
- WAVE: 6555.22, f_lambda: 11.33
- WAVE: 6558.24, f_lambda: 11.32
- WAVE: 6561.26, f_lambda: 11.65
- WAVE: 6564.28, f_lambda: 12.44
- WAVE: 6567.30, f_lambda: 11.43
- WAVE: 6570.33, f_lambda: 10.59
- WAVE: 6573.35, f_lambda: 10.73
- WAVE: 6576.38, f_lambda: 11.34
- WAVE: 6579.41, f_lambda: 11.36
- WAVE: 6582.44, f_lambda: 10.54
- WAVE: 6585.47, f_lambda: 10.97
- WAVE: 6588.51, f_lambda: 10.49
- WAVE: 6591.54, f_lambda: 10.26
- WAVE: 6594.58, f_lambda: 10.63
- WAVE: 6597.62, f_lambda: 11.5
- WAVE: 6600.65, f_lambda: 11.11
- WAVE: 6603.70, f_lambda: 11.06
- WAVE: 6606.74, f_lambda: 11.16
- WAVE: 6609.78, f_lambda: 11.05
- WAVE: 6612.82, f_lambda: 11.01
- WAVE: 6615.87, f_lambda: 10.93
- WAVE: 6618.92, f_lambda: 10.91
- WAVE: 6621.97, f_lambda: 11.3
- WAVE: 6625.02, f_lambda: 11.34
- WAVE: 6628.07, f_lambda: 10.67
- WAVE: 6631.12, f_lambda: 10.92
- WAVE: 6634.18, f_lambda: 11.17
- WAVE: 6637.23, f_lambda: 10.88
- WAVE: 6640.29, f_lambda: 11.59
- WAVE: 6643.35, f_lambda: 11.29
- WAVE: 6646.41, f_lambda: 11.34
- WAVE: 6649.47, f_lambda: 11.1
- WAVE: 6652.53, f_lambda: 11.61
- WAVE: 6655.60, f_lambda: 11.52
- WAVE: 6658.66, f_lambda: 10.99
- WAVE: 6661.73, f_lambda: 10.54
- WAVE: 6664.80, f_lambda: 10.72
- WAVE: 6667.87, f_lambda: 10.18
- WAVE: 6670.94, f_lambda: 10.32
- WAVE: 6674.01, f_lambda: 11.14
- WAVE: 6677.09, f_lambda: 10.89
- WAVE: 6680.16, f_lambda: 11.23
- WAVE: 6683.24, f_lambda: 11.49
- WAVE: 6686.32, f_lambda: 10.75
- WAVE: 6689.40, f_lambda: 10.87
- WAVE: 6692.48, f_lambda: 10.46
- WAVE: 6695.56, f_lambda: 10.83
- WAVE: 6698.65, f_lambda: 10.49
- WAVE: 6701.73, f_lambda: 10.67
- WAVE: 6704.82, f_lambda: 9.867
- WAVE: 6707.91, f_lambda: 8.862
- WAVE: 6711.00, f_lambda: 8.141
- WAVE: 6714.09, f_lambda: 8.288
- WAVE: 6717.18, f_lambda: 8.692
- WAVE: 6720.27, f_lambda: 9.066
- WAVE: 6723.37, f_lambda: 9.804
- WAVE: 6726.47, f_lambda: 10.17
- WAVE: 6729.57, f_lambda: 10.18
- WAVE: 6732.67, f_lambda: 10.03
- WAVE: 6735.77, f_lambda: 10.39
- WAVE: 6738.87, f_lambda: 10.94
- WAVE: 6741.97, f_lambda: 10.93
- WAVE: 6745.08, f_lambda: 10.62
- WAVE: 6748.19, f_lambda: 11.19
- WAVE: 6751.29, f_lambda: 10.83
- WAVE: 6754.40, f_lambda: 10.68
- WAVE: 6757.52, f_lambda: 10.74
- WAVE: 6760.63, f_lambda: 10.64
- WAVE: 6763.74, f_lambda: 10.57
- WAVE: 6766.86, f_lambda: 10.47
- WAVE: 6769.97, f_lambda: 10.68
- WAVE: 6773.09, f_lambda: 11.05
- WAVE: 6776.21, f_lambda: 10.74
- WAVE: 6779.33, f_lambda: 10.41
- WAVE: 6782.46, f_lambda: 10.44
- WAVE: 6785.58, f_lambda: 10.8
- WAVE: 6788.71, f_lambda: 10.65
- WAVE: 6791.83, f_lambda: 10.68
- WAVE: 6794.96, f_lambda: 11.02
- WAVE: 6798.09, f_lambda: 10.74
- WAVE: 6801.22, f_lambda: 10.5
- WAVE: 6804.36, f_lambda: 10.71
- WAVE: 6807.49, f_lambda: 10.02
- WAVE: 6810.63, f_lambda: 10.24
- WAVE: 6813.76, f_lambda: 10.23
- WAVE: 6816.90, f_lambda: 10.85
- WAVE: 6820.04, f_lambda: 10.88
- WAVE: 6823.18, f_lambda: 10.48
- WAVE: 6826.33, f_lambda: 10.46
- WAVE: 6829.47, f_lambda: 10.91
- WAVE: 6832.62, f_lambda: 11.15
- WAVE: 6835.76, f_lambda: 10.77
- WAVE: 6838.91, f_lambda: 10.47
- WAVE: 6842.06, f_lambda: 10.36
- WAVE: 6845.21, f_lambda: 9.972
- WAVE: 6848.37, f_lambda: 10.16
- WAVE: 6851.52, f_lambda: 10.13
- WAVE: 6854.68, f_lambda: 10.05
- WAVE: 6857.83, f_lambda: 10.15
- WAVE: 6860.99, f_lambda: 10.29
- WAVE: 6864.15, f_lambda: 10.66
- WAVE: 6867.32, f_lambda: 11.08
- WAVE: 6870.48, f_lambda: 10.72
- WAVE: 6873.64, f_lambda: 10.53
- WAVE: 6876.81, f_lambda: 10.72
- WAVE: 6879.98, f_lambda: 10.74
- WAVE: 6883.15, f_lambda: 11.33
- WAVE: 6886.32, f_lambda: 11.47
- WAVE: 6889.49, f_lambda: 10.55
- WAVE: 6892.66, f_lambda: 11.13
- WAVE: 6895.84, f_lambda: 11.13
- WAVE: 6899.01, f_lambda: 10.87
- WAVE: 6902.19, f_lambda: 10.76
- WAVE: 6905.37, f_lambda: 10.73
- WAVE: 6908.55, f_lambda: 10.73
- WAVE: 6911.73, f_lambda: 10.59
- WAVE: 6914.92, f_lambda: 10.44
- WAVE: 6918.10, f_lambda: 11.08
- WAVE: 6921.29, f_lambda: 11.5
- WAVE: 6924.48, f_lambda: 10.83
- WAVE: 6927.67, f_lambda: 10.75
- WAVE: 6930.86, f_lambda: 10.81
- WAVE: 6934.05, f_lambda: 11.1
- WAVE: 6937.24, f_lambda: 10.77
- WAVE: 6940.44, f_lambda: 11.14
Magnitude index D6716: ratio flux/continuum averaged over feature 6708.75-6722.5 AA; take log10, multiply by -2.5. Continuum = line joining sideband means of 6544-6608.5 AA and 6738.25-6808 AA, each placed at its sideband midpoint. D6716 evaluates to 0.25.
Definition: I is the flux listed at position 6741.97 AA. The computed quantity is 10.93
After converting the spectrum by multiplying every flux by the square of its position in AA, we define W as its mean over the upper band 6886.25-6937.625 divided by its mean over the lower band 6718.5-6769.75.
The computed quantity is 1.09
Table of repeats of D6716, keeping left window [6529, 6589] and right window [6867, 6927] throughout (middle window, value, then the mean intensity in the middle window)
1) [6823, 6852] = 0.04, 10.5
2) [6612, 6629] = 0.00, 11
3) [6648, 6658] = -0.03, 11.4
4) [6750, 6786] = 0.03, 10.7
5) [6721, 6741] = 0.08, 10.2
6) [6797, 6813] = 0.05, 10.4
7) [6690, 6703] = 0.04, 10.6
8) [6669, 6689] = 0.01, 10.9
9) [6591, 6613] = 0.00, 11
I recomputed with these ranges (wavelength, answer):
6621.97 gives 11.3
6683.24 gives 11.49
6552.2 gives 11.45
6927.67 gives 10.75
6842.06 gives 10.36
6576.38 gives 11.34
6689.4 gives 10.87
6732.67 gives 10.03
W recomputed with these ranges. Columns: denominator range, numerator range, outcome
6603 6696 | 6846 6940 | 1.05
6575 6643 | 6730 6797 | 1.02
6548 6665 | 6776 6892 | 1.02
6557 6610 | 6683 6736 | 0.93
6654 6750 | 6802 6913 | 1.08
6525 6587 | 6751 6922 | 1.05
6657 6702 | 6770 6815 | 1.02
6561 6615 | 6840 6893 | 1.04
